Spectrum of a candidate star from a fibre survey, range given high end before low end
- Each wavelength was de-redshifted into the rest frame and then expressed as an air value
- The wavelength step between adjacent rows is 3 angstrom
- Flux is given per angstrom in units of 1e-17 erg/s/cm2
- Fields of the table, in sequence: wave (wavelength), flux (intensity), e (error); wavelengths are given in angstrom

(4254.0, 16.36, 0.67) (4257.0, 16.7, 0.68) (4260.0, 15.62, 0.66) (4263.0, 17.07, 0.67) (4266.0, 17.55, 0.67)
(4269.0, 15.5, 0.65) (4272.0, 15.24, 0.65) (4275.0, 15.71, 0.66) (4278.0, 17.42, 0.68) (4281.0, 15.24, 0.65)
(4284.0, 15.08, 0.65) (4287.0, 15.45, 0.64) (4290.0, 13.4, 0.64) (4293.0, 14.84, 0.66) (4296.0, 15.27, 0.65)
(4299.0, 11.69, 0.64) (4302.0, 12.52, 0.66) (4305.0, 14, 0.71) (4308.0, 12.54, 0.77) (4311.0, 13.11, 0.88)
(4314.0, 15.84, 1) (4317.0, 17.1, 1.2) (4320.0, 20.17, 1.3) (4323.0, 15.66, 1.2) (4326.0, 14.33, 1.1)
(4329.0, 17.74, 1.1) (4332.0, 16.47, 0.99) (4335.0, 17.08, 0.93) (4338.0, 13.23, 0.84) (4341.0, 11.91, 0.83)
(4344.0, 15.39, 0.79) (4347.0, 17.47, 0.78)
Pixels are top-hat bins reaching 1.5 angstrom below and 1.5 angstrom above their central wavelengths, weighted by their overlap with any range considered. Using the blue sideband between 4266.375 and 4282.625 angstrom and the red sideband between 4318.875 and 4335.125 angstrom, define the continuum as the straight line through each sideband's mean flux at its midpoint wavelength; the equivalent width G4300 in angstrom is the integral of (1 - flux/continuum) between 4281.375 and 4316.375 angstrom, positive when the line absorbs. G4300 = 4.81 angstrom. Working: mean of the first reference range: 15.9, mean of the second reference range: 16.8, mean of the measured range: 14.1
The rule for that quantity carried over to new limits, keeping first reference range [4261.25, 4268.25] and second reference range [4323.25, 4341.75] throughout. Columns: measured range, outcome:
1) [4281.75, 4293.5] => 1.2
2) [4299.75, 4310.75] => 2.1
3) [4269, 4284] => 0.9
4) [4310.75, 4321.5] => -0.9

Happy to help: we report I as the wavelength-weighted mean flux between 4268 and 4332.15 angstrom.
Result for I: 15.2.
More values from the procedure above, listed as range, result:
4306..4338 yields 15.8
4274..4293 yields 15.3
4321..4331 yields 16.2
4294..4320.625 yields 14.5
